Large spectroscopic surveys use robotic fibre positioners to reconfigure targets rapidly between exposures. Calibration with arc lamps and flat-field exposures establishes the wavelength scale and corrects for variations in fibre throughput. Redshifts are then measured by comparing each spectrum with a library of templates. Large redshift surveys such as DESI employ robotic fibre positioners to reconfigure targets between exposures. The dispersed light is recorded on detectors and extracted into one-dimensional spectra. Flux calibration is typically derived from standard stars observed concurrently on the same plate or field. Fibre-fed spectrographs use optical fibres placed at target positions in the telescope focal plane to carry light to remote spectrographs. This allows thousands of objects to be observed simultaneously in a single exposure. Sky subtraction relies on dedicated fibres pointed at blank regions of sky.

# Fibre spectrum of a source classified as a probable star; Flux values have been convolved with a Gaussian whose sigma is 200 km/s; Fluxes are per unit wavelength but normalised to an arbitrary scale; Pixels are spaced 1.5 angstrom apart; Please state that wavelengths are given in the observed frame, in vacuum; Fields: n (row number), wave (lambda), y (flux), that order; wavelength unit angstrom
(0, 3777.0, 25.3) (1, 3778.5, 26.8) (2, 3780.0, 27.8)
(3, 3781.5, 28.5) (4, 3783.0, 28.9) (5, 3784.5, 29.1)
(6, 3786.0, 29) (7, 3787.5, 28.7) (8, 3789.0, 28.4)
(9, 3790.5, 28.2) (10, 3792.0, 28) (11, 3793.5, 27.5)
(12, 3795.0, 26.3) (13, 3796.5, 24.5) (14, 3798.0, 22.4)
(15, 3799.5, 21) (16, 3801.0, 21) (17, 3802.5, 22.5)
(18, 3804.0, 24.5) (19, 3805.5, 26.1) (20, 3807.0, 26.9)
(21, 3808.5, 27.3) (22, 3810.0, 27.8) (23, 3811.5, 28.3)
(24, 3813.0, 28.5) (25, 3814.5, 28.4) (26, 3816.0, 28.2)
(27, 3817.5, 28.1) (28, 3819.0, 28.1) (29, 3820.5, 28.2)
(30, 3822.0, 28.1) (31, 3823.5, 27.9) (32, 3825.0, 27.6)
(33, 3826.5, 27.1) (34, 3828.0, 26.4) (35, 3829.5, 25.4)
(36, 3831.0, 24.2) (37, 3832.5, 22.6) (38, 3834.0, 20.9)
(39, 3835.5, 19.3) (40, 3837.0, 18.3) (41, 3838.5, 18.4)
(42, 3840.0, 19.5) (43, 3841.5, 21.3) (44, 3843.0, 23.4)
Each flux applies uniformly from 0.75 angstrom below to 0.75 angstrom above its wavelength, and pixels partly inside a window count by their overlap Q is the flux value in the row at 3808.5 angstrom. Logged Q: 27.3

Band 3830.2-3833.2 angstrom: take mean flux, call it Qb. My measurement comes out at 23.4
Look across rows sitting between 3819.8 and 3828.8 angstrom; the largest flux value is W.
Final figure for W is 28.2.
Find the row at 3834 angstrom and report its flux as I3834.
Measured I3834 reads 20.9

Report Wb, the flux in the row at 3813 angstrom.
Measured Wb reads 28.5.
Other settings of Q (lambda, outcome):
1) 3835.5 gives 19.3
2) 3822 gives 28.1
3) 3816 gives 28.2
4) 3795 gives 26.3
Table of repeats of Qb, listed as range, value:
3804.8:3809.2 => 26.8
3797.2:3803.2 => 21.7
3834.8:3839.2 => 18.7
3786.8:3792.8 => 28.3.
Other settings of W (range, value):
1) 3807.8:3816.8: 28.5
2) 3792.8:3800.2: 27.5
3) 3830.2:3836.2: 24.2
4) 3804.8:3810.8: 27.8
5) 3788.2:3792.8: 28.4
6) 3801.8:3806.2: 26.1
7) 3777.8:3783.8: 28.9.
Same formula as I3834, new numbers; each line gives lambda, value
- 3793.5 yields 27.5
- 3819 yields 28.1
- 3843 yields 23.4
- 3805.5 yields 26.1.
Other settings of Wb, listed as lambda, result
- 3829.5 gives 25.4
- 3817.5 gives 28.1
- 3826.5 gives 27.1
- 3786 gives 29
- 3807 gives 26.9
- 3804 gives 24.5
